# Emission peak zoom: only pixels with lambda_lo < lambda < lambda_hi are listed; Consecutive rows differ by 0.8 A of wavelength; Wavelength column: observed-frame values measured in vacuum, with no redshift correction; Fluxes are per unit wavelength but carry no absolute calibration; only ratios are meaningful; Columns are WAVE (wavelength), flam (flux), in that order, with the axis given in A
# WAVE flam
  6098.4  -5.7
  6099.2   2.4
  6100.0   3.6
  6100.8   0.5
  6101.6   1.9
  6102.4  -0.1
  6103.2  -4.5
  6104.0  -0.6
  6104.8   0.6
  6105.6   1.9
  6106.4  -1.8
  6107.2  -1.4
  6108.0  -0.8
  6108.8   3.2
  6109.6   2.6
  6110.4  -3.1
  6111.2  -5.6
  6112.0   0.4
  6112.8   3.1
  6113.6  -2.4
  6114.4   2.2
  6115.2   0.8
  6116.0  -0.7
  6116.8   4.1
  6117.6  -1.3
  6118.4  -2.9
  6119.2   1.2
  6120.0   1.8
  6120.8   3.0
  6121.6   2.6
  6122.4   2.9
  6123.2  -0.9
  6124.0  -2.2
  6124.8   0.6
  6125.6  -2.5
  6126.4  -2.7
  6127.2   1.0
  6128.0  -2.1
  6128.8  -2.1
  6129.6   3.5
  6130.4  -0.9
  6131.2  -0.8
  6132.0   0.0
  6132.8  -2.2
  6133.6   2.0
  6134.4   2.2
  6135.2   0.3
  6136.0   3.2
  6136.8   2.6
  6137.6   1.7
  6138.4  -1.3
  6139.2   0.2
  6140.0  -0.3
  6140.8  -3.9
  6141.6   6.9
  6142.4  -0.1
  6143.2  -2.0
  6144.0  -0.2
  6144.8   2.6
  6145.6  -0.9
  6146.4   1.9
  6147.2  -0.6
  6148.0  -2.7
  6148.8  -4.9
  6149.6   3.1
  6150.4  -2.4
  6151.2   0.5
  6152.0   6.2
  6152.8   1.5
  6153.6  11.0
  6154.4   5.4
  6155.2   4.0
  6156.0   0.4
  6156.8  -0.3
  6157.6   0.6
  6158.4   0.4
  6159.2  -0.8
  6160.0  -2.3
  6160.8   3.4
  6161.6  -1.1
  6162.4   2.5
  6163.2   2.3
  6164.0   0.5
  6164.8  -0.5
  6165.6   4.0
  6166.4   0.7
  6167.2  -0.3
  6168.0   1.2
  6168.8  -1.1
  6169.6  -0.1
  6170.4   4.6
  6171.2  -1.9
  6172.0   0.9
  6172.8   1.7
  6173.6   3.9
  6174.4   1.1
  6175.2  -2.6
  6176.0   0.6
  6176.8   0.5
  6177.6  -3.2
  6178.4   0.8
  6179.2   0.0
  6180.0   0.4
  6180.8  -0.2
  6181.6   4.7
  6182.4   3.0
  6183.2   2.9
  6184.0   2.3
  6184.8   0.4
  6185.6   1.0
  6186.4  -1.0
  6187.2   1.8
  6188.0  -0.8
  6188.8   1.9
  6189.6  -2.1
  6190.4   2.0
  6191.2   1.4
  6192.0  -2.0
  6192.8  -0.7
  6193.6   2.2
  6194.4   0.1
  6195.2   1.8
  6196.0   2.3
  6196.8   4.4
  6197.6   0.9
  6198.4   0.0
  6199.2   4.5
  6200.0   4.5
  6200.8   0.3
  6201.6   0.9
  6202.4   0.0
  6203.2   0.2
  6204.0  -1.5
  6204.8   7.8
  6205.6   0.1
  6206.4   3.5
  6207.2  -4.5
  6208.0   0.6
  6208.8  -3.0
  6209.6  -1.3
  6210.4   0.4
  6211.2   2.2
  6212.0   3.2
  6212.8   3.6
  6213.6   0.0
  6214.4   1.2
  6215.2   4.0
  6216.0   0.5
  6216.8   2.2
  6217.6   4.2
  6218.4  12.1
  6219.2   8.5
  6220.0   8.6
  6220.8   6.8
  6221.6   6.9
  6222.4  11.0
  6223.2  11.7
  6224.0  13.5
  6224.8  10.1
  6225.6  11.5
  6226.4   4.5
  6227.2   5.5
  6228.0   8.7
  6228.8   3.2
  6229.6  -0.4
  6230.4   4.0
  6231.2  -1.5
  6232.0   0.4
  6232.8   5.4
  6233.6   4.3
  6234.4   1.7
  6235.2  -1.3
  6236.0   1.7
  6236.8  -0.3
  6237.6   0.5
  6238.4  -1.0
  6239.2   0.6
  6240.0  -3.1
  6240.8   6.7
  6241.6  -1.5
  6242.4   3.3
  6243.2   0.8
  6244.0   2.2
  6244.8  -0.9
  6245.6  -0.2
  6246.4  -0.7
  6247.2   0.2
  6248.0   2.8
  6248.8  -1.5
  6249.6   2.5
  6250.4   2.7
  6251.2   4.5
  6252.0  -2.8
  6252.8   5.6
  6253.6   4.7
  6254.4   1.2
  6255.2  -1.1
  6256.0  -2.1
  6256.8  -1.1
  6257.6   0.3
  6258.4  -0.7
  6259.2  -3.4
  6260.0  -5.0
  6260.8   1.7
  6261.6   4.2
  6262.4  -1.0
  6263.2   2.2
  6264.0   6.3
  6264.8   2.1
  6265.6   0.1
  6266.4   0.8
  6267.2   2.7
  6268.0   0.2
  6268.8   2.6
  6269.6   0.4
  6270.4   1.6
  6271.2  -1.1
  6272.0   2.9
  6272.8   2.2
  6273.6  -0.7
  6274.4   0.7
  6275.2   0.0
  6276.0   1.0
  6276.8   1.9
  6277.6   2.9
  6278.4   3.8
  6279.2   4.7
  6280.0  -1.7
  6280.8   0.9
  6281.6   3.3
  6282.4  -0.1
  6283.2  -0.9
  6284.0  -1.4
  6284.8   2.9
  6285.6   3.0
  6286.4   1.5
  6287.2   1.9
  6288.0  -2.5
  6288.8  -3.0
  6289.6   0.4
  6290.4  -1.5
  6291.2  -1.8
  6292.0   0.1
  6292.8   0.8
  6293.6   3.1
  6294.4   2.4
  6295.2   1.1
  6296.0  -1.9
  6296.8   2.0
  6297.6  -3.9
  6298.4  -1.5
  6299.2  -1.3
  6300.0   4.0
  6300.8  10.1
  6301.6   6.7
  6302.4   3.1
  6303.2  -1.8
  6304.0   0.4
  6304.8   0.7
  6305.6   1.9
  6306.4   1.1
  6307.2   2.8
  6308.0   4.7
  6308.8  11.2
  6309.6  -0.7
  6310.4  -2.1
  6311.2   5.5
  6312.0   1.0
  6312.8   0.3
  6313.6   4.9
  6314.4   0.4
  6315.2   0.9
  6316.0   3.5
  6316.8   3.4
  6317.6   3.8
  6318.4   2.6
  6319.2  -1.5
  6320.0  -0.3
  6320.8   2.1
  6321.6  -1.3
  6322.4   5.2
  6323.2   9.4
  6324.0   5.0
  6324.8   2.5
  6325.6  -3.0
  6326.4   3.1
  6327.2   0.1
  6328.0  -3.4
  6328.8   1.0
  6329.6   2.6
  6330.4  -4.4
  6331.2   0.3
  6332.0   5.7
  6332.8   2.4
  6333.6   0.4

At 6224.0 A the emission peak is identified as [O II]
